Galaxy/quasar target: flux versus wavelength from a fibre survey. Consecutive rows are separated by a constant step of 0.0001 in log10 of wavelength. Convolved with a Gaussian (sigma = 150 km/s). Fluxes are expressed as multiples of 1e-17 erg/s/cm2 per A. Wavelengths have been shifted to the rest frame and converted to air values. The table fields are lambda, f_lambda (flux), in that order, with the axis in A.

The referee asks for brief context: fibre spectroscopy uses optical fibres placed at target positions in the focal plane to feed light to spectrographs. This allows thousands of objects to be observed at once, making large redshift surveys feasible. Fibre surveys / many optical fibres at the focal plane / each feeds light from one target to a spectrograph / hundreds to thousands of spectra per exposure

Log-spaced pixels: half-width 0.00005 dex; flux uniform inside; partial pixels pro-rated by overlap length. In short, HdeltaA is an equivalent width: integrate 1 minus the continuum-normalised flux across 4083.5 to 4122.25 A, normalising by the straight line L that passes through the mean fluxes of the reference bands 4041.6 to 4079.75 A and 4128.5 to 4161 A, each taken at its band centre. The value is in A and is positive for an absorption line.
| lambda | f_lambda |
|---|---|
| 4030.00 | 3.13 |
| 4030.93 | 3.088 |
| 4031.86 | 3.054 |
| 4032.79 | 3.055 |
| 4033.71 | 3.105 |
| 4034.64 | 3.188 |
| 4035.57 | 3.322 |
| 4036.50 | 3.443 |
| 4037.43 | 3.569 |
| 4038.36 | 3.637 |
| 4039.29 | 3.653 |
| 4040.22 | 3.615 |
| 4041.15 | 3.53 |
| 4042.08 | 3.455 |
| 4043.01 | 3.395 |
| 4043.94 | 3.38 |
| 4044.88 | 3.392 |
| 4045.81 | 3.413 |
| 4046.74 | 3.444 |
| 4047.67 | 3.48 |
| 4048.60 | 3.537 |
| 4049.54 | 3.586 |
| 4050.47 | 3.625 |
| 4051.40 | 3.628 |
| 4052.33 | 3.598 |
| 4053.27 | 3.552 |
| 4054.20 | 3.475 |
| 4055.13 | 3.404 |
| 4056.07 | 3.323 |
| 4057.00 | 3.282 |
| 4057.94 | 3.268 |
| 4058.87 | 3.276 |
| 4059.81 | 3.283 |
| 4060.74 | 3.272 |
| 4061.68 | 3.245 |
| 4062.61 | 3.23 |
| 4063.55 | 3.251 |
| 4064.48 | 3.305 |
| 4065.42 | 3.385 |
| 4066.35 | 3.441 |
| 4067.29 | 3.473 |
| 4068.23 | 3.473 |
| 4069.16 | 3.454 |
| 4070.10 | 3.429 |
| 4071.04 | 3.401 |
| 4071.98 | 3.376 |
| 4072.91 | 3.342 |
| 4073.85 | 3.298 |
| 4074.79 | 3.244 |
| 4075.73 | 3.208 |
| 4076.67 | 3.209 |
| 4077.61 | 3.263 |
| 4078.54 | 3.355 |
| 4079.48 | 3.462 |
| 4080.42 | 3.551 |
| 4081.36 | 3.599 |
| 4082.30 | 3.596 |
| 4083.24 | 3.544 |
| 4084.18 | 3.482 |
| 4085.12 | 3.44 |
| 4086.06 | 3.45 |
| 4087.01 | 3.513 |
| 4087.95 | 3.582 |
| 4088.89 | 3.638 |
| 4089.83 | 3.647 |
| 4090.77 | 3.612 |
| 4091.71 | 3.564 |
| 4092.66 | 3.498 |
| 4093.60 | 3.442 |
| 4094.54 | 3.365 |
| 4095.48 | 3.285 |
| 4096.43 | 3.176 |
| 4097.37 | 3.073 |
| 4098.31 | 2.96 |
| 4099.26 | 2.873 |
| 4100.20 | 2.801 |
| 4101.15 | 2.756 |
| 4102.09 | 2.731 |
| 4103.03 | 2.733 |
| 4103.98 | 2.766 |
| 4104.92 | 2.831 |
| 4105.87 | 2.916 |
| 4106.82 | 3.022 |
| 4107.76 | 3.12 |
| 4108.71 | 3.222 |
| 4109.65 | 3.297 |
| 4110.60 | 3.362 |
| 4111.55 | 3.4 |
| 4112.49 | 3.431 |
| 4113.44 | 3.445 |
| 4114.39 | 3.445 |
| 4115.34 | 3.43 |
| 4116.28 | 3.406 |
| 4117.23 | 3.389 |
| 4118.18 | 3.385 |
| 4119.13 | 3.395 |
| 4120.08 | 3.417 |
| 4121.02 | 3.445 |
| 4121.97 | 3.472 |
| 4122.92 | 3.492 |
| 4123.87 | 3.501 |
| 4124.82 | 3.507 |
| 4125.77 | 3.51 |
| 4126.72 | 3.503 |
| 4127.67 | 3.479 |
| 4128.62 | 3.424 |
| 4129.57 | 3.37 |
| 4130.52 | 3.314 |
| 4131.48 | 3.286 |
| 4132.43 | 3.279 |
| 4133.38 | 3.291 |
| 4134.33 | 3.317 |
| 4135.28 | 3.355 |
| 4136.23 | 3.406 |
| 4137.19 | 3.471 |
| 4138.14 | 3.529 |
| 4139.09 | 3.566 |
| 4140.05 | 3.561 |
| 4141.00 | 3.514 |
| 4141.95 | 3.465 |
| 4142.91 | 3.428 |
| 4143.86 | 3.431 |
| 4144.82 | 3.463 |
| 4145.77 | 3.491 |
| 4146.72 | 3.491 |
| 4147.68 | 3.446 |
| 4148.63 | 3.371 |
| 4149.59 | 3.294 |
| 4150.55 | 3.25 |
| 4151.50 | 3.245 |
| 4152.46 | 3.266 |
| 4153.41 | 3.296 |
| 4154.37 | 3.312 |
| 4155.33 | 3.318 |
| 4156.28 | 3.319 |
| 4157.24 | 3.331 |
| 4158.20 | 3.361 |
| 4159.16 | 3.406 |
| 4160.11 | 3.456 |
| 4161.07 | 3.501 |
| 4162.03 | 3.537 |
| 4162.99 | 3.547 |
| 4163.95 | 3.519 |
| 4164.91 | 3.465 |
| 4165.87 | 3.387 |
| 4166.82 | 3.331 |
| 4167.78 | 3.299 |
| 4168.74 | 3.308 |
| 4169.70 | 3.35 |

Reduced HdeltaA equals 1.3 A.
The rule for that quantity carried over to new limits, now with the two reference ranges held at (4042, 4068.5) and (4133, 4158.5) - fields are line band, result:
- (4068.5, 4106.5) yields 1.30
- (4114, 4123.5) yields -0.09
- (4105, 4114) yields 0.45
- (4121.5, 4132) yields -0.14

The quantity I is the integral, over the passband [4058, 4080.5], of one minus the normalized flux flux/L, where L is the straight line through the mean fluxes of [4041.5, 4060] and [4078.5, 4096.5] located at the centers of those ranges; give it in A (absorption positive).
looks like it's 0.9 A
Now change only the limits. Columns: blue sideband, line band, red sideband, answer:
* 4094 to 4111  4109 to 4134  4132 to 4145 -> -1.3 A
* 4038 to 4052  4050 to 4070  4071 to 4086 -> 0.4 A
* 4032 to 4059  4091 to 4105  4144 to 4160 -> 1.3 A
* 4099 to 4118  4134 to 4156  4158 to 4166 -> -0.3 A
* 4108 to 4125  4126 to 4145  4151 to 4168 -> -0.1 A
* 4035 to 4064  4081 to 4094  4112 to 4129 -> -0.4 A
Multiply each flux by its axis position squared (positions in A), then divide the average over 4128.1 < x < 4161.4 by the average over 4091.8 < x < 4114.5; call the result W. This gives 1.1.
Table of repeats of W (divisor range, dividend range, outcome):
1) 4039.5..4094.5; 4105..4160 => 1.01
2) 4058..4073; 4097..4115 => 0.93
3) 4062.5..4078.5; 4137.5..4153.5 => 1.06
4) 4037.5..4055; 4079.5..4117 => 0.96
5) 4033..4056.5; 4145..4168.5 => 1.03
